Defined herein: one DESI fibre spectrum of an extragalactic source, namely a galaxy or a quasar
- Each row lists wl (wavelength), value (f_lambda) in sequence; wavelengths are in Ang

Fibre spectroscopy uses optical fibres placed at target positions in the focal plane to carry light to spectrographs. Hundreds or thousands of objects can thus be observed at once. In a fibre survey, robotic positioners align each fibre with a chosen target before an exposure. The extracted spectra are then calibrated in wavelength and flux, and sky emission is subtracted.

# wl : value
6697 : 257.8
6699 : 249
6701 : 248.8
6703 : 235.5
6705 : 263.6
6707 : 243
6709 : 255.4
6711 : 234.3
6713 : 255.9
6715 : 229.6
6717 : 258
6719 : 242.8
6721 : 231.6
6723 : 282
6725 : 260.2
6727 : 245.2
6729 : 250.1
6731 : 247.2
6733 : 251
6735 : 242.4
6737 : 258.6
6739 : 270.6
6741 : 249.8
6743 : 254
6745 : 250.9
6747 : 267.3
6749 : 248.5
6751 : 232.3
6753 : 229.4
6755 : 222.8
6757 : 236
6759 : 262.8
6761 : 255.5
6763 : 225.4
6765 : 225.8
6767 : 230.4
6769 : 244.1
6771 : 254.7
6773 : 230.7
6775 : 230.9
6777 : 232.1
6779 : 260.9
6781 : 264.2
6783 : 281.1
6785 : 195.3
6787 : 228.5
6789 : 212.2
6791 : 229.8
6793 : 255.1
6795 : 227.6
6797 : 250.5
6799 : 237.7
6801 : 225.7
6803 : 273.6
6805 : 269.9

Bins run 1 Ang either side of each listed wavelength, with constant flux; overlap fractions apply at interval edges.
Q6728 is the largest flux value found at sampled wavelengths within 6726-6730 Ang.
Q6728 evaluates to 250.1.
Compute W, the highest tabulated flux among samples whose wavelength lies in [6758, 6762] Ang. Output 262.8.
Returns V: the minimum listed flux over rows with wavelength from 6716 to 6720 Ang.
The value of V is 242.8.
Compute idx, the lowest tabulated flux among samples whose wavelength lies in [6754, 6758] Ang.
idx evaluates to 222.8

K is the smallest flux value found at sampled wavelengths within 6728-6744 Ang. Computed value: 242.4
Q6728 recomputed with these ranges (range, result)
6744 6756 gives 267.3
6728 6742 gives 270.6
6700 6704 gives 248.8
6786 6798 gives 255.1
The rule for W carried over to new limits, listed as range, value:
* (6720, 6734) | 282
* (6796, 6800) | 250.5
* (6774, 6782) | 264.2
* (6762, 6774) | 254.7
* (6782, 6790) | 281.1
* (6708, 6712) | 255.4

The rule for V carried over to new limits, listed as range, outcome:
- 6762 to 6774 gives 225.4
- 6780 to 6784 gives 264.2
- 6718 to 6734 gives 231.6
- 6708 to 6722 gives 229.6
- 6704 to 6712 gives 234.3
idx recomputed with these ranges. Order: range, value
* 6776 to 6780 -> 232.1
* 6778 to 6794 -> 195.3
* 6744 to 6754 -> 229.4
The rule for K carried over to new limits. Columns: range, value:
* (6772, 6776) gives 230.7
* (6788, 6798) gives 212.2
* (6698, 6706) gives 235.5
